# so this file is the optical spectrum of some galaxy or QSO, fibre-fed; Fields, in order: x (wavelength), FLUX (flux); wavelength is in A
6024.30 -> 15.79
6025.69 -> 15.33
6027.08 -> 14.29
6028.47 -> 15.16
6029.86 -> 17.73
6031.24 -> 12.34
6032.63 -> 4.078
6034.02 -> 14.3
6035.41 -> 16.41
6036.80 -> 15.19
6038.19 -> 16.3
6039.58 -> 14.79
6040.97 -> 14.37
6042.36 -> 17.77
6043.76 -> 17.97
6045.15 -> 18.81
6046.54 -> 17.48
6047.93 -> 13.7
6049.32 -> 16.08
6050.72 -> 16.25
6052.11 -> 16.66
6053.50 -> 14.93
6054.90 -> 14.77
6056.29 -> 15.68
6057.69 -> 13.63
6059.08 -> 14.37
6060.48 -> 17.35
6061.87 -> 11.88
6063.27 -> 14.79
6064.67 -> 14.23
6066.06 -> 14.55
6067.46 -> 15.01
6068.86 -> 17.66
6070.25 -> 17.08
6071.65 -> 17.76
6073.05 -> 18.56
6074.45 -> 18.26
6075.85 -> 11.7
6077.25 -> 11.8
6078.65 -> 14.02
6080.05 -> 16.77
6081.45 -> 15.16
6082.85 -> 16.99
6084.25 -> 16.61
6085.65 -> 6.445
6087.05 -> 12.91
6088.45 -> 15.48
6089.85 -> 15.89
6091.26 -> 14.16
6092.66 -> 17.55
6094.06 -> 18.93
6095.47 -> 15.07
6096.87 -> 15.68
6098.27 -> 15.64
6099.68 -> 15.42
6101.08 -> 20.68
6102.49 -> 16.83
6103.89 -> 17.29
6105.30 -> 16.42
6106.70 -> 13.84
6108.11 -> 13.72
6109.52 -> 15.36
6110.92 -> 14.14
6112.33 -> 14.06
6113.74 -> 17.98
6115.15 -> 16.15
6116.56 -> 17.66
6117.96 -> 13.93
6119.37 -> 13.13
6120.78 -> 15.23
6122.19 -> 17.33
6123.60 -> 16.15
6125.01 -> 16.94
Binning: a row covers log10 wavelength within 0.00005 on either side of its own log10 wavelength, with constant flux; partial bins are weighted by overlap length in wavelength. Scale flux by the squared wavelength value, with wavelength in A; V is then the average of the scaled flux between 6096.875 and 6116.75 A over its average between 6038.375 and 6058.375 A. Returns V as 1.03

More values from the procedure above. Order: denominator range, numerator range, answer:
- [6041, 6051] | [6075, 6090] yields 0.85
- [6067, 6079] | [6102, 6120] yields 0.99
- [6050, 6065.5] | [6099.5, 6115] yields 1.09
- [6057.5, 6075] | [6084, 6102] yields 0.98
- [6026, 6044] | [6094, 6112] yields 1.12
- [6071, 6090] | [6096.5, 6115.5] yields 1.08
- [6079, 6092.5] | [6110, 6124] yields 1.08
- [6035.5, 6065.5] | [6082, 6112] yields 1.01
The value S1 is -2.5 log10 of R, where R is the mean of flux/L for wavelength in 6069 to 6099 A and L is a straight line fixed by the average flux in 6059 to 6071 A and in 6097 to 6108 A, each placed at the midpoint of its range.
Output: 0.03 mag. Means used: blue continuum 15.3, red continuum 16.4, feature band 15.4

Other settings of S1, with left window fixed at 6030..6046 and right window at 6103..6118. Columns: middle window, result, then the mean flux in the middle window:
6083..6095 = 0.04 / 14.9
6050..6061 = -0.03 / 15.4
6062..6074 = -0.06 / 16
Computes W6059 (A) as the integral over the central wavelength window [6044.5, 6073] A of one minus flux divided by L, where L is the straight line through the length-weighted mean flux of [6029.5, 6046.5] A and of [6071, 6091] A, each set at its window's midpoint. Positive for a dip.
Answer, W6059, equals -1.4 A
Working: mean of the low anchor 15.1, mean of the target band 15.7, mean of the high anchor 14.9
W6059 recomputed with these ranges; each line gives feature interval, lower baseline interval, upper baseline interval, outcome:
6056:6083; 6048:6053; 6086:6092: -0.5 A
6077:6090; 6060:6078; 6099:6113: 1.1 A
